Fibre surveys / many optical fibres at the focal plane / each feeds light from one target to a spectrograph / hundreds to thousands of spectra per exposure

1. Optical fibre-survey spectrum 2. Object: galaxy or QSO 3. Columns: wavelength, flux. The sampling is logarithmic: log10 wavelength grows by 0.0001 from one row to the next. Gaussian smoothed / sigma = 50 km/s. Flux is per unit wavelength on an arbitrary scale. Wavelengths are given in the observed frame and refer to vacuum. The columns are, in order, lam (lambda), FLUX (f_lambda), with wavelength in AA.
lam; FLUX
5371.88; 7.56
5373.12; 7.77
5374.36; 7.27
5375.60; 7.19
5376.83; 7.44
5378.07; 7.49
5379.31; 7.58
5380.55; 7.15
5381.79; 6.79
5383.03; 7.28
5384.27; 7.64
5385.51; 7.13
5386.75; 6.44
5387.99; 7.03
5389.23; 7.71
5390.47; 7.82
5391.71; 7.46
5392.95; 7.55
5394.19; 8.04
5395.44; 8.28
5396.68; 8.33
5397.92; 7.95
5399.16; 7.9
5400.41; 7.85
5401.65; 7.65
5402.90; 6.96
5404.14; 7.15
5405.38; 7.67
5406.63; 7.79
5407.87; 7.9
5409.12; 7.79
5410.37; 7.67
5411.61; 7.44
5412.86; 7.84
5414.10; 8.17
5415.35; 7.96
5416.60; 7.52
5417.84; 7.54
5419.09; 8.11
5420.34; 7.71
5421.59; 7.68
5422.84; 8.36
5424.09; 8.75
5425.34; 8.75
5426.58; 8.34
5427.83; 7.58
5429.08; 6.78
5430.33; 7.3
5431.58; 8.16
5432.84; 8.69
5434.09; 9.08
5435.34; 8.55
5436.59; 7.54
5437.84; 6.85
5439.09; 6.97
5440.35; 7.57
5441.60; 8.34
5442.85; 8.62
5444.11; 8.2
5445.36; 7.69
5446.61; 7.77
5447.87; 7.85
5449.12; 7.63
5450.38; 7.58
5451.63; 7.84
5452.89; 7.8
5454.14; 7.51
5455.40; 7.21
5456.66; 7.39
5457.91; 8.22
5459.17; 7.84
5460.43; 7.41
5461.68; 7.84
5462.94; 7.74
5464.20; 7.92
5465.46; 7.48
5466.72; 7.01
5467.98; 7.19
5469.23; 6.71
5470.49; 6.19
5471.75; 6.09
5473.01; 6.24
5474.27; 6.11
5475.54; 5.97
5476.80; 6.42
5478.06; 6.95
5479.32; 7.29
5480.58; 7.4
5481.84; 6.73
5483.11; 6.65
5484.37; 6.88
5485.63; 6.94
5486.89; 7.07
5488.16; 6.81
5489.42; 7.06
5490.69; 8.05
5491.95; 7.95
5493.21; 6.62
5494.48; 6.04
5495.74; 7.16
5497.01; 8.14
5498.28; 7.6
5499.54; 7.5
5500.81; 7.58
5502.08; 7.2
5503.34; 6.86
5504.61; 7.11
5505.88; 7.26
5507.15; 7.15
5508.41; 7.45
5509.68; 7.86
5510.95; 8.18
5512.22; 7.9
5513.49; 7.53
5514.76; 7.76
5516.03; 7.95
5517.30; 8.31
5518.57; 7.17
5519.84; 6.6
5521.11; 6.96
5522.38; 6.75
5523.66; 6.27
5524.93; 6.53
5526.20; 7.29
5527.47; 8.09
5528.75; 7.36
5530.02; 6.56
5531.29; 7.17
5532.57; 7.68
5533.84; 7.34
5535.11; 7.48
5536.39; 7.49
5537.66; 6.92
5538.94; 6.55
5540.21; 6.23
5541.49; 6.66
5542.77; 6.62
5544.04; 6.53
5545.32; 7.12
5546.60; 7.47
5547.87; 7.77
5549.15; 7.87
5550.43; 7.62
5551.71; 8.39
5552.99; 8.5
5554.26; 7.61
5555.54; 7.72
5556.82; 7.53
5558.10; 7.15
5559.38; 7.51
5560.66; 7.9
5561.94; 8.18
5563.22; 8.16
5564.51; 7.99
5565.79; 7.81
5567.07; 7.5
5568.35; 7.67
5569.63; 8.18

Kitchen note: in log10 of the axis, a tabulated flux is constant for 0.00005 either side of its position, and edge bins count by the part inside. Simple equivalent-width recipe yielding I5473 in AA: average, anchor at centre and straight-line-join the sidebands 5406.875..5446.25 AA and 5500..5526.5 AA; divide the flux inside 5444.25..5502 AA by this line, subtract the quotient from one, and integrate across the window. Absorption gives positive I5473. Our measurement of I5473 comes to 2.8 AA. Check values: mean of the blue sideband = 7.92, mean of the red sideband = 7.32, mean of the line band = 7.23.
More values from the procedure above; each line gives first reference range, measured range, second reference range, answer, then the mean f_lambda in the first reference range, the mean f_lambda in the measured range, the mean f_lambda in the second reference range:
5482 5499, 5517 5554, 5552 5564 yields 1.9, 7.14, 7.21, 7.82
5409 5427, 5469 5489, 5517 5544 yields 2.1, 7.98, 6.66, 7.02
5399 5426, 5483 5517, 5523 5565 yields 0.7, 7.83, 7.36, 7.37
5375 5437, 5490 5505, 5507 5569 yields 0.4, 7.73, 7.32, 7.43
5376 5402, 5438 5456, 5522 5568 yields -0.6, 7.55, 7.73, 7.38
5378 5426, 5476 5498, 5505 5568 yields 1.3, 7.69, 7.07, 7.42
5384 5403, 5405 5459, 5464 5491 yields -4.4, 7.63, 7.85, 6.84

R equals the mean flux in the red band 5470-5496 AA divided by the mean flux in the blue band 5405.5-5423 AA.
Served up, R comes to 0.9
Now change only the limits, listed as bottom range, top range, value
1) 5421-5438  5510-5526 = 0.91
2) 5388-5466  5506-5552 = 0.93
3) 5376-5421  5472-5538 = 0.94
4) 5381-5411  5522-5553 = 0.95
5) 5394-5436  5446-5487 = 0.91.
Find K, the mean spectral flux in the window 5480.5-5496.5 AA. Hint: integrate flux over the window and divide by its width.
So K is 7.02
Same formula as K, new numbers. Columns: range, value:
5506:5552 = 7.28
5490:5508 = 7.3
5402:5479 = 7.59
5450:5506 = 7.17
